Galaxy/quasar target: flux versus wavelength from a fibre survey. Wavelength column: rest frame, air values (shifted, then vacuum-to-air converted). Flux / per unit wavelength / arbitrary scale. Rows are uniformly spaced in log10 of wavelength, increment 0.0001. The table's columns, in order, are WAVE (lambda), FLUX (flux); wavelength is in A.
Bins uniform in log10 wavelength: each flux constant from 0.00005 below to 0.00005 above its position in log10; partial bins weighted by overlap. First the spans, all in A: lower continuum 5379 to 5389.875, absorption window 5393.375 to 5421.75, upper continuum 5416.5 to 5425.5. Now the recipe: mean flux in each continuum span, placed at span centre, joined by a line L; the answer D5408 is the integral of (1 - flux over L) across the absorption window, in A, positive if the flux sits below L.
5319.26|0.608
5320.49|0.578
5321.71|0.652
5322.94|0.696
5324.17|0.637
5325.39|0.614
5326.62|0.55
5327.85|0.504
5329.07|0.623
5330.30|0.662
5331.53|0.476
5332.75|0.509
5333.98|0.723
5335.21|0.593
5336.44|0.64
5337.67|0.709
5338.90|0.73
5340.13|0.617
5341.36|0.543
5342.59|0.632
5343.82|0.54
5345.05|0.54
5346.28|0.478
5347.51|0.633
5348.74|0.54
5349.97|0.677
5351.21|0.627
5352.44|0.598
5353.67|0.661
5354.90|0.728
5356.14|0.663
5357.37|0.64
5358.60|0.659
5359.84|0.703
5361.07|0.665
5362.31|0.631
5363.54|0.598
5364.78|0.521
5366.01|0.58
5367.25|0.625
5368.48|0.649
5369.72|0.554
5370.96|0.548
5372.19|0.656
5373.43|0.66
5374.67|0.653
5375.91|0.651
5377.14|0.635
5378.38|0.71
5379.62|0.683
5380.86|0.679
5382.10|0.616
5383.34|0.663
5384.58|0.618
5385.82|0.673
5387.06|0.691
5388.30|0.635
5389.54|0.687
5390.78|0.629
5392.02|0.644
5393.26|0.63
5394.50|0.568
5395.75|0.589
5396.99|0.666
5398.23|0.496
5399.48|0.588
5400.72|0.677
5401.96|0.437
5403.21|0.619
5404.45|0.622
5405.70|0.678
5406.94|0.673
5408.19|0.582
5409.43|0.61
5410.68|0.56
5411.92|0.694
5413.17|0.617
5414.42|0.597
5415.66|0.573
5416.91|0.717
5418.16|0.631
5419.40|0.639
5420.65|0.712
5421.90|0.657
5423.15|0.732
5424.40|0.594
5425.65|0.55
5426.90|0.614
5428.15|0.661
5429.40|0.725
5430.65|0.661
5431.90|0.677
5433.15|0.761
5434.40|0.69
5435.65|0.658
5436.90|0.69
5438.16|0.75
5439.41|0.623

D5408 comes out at 1.9 A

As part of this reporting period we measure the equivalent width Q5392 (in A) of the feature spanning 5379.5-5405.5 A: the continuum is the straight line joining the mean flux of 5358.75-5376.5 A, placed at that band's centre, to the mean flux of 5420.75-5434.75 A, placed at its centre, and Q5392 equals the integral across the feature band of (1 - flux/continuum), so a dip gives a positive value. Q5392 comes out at 0.7 A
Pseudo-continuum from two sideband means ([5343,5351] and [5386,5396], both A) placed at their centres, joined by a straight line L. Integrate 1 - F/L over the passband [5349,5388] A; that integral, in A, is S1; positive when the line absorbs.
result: -2.4 A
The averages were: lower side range 0.573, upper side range 0.638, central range 0.641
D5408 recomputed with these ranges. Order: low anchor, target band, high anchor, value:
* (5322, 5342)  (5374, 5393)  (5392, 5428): -1.21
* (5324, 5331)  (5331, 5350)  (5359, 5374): 0.15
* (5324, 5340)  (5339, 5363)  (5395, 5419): -0.38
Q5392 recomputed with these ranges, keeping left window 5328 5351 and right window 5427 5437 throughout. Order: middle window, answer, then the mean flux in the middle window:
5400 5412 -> 0.9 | 0.612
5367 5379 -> 0.0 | 0.635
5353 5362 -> -0.8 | 0.672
